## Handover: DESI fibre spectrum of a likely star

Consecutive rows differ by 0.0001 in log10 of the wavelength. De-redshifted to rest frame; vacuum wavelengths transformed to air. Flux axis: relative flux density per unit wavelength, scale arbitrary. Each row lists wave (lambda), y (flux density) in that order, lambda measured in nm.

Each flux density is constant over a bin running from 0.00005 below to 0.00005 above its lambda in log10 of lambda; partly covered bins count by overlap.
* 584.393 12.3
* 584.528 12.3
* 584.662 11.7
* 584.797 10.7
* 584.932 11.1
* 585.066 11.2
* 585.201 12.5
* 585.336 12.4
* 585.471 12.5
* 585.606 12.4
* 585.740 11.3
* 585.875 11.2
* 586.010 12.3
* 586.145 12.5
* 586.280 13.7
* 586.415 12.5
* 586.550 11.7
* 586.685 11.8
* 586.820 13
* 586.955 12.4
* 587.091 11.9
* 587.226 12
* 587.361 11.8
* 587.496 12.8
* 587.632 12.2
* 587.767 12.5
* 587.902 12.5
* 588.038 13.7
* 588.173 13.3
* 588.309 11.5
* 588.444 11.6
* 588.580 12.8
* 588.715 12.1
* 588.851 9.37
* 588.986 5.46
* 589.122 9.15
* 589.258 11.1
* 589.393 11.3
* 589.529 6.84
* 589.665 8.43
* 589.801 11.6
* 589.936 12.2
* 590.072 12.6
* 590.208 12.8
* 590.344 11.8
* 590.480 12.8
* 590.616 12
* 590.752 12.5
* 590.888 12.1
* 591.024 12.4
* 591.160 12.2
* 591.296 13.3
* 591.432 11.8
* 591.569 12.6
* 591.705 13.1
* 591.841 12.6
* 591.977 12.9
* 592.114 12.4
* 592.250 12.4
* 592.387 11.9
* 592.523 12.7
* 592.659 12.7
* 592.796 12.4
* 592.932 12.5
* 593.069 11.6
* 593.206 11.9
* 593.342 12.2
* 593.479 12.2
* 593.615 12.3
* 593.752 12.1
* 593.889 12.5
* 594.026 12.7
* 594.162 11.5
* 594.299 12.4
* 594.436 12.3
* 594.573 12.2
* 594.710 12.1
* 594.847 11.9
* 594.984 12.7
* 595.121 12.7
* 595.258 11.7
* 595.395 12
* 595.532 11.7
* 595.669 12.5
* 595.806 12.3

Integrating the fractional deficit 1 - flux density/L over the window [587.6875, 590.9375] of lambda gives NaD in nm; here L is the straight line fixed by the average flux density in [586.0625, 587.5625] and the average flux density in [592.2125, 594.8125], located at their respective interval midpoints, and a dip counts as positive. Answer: 0.26 nm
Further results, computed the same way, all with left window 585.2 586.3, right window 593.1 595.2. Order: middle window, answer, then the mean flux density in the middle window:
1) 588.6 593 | 0.21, 11.6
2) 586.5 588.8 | -0.01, 12.3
